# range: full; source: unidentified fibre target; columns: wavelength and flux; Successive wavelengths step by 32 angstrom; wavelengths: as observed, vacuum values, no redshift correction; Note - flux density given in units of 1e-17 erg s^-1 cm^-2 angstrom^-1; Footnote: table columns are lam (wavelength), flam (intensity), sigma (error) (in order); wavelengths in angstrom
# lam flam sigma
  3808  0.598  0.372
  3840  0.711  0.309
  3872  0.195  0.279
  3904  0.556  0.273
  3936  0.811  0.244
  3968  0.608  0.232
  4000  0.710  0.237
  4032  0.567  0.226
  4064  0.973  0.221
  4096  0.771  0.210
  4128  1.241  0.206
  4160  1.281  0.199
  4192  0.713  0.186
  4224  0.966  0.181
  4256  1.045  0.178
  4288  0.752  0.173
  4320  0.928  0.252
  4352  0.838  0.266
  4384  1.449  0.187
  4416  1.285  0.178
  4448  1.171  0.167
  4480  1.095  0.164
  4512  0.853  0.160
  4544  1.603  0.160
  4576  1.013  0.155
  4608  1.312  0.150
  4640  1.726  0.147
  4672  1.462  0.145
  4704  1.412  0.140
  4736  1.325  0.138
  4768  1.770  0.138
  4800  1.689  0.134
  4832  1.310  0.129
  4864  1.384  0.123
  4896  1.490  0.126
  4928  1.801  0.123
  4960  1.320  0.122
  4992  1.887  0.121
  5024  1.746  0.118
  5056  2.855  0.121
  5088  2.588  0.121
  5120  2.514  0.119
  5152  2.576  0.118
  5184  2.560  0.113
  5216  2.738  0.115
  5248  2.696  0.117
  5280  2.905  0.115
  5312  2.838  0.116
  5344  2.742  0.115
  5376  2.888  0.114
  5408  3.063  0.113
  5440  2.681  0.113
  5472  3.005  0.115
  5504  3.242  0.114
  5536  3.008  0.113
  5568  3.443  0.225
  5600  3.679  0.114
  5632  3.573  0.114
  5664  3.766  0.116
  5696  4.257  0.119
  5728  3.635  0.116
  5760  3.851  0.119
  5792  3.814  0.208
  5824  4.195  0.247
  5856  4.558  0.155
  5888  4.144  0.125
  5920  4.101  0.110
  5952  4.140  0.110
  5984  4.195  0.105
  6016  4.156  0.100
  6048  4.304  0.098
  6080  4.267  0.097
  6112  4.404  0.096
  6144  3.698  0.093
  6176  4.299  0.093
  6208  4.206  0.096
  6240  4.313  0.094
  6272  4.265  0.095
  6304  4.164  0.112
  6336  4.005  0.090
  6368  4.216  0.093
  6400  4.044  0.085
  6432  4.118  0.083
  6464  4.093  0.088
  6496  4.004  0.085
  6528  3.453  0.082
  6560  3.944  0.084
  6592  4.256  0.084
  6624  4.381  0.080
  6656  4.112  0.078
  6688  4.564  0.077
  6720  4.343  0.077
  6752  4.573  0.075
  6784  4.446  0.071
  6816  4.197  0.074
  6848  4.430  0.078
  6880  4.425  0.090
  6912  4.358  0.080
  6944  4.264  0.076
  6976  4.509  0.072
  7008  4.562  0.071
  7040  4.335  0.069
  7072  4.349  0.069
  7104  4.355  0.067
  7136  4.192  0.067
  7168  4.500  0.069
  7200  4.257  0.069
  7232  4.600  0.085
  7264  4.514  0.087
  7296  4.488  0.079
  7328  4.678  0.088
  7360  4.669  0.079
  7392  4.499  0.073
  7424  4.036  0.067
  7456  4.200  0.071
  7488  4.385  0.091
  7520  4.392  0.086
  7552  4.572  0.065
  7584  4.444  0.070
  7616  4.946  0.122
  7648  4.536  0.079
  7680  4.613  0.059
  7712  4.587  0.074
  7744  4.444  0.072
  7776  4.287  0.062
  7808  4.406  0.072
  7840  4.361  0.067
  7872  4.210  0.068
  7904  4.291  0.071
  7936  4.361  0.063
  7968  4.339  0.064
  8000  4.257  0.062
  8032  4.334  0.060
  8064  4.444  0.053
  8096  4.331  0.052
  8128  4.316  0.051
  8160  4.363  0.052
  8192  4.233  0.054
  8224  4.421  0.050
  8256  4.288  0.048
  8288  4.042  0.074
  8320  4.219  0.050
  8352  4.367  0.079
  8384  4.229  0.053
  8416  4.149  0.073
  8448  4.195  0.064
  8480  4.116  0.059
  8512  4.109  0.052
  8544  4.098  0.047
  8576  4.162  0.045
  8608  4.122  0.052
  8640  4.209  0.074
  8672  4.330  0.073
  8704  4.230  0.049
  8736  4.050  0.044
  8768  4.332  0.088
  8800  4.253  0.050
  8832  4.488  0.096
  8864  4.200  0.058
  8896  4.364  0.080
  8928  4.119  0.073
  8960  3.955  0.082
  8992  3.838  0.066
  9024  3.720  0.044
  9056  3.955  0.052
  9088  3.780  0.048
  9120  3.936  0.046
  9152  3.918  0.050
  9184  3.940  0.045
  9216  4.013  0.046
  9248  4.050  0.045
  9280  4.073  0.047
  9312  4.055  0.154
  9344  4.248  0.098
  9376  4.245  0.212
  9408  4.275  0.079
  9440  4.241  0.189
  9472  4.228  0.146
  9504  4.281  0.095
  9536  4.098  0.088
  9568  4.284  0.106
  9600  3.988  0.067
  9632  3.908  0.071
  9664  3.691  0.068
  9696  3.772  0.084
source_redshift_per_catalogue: 0.26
